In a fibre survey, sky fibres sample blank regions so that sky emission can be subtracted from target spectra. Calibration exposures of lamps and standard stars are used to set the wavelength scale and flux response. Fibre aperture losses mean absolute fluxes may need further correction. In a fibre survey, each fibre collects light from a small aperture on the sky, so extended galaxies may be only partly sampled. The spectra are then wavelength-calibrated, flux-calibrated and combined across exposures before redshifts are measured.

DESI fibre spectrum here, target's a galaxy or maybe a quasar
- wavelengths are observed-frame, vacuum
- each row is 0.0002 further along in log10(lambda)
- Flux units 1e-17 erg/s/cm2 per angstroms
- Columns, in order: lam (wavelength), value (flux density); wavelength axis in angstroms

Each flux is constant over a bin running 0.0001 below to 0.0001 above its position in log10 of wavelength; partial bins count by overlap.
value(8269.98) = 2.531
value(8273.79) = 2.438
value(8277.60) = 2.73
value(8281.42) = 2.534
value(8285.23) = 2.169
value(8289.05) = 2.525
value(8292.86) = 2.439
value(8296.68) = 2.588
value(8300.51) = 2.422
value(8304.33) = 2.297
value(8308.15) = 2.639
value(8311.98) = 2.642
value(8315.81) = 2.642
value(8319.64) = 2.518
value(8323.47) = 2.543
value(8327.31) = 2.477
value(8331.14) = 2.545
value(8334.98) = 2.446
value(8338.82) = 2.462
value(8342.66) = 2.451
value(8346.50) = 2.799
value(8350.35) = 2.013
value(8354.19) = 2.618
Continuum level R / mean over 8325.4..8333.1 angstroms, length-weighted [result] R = 2.51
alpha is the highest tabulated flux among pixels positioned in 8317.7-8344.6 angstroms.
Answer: 2.545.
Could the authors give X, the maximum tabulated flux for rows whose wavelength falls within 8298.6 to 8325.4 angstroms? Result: 2.642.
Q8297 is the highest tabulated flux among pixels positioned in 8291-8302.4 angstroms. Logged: 2.588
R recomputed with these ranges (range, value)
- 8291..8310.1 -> 2.48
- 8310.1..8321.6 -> 2.6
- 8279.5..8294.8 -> 2.42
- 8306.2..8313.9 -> 2.64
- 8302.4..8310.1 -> 2.47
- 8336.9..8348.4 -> 2.57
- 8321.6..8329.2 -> 2.51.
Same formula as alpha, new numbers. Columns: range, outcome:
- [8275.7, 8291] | 2.73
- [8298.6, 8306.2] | 2.422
